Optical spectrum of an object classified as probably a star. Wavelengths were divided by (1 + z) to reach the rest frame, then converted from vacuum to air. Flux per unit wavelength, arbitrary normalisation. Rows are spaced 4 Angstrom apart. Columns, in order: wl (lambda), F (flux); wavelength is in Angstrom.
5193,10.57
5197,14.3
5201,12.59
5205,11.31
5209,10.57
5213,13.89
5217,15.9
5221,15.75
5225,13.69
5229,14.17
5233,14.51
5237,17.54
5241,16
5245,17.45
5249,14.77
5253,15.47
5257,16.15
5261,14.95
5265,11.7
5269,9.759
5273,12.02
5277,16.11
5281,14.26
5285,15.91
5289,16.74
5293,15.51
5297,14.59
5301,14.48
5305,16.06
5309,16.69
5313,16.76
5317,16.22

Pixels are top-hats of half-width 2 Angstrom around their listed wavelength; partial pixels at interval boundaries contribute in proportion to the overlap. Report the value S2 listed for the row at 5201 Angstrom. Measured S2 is 12.59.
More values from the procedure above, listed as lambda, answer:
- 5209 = 10.57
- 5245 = 17.45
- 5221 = 15.75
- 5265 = 11.7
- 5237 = 17.54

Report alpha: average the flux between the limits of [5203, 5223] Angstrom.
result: 13.5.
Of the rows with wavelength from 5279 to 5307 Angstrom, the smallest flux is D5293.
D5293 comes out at 14.26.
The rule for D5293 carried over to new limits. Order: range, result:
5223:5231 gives 13.69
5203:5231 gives 10.57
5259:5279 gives 9.759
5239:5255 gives 14.77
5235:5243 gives 16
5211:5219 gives 13.89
